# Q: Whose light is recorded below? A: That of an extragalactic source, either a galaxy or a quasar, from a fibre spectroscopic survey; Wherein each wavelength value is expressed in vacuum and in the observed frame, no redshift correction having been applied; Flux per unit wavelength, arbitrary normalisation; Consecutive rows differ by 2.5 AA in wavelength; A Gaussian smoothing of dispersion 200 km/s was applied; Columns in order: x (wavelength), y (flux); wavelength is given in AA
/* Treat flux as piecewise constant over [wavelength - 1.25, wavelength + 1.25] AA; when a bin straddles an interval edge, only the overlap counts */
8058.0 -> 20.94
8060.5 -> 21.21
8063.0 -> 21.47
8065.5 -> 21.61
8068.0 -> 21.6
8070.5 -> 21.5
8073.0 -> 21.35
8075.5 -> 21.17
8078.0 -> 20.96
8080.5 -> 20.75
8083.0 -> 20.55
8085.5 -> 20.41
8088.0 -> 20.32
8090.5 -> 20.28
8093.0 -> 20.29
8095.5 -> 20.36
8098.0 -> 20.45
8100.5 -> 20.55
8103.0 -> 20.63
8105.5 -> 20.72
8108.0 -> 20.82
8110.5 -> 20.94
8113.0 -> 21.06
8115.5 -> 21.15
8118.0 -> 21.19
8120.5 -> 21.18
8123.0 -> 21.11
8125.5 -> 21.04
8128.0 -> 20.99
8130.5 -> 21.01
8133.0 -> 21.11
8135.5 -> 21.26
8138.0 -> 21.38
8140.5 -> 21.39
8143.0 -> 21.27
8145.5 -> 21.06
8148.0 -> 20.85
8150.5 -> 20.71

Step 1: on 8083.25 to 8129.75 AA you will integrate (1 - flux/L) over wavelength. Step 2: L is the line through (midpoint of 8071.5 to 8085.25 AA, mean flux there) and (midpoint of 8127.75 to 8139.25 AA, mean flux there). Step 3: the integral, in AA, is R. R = 0.7 AA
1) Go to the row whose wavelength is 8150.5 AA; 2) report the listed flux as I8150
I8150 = 20.71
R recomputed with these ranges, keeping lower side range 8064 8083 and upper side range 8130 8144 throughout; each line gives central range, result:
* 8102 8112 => 0.2 AA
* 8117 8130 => 0.1 AA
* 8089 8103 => 0.5 AA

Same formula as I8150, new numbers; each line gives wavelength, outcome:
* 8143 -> 21.27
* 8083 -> 20.55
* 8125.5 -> 21.04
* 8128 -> 20.99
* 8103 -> 20.63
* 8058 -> 20.94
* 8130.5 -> 21.01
